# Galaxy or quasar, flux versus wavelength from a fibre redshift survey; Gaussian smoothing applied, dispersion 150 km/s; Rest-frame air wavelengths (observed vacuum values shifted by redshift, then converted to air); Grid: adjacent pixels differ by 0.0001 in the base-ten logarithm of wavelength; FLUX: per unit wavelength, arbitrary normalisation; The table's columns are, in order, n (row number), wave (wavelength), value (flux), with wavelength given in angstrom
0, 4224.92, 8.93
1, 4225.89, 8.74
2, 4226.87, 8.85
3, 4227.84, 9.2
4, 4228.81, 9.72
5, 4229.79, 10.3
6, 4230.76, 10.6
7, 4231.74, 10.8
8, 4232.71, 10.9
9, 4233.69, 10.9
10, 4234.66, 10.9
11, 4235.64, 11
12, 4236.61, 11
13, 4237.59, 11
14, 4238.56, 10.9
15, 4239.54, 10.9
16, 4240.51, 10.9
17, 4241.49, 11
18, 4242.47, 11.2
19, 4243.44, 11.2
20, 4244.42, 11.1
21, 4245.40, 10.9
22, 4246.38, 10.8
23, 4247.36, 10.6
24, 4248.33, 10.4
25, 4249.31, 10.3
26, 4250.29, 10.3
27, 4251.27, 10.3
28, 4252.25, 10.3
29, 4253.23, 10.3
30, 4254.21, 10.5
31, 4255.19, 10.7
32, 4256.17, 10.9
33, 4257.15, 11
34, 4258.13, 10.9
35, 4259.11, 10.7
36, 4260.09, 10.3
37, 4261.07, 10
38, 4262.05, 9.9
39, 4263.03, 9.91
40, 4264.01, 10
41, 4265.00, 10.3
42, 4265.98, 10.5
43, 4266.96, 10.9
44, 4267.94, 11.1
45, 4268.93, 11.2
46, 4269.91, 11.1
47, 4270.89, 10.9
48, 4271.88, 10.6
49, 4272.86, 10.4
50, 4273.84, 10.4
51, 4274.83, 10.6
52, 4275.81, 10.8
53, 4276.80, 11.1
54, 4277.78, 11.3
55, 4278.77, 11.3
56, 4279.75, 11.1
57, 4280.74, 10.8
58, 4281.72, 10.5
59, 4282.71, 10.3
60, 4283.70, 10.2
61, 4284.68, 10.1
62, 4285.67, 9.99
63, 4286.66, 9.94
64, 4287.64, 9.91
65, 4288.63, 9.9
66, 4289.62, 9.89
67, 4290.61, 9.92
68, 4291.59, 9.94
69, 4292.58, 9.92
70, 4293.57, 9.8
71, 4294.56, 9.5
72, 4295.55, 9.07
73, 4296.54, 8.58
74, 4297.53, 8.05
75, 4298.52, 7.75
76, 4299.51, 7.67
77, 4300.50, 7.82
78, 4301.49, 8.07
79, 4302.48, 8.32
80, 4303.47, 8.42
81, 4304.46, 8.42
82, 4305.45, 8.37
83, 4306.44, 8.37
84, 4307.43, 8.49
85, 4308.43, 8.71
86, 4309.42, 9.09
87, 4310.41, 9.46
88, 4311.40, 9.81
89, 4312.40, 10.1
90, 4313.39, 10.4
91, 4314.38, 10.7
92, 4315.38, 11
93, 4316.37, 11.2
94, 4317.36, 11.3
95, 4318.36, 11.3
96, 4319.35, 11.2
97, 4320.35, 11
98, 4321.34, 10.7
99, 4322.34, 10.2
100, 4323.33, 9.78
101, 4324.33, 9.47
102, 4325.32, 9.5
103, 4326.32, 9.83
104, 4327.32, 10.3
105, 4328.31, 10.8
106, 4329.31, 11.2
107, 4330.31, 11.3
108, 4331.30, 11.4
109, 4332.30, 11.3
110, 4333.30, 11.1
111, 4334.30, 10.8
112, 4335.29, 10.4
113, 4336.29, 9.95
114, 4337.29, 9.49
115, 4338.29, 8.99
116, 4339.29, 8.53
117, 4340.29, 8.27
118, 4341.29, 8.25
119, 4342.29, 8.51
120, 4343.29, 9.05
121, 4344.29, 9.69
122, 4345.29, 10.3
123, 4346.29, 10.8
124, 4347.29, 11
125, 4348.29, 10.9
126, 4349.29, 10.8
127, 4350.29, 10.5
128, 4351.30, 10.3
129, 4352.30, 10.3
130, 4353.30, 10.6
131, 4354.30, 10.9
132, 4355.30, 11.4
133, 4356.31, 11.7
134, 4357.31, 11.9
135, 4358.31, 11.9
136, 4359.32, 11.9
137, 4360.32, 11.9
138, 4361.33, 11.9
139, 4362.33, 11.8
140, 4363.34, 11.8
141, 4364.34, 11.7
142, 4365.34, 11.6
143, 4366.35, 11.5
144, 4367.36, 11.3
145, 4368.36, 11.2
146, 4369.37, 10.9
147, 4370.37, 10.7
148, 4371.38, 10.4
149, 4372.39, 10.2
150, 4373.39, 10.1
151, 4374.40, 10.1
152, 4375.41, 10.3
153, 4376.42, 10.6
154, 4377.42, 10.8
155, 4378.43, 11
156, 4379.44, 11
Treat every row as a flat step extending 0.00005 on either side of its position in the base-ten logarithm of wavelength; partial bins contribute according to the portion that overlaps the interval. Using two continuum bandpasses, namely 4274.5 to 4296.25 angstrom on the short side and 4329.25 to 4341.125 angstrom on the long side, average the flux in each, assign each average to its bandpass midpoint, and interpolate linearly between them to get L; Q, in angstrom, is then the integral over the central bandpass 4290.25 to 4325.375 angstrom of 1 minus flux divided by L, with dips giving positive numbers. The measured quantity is 2.5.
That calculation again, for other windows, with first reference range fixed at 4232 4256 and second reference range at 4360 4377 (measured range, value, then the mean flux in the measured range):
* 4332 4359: 1.7 angstrom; 10.3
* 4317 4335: 0.4 angstrom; 10.7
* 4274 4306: 3.7 angstrom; 9.61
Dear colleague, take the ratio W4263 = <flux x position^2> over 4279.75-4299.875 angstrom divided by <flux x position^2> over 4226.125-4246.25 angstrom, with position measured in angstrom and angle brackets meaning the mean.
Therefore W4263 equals 0.93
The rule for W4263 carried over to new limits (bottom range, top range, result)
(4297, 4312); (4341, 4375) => 1.31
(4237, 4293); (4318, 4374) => 1.04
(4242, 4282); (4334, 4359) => 1.00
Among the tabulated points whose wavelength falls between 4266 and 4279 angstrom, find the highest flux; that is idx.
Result 11.3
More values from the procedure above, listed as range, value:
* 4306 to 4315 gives 10.7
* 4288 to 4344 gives 11.4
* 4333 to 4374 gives 11.9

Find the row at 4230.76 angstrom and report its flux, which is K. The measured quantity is 10.6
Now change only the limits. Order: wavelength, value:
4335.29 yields 10.4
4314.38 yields 10.7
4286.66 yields 9.94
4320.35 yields 11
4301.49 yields 8.07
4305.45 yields 8.37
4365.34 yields 11.6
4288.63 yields 9.9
